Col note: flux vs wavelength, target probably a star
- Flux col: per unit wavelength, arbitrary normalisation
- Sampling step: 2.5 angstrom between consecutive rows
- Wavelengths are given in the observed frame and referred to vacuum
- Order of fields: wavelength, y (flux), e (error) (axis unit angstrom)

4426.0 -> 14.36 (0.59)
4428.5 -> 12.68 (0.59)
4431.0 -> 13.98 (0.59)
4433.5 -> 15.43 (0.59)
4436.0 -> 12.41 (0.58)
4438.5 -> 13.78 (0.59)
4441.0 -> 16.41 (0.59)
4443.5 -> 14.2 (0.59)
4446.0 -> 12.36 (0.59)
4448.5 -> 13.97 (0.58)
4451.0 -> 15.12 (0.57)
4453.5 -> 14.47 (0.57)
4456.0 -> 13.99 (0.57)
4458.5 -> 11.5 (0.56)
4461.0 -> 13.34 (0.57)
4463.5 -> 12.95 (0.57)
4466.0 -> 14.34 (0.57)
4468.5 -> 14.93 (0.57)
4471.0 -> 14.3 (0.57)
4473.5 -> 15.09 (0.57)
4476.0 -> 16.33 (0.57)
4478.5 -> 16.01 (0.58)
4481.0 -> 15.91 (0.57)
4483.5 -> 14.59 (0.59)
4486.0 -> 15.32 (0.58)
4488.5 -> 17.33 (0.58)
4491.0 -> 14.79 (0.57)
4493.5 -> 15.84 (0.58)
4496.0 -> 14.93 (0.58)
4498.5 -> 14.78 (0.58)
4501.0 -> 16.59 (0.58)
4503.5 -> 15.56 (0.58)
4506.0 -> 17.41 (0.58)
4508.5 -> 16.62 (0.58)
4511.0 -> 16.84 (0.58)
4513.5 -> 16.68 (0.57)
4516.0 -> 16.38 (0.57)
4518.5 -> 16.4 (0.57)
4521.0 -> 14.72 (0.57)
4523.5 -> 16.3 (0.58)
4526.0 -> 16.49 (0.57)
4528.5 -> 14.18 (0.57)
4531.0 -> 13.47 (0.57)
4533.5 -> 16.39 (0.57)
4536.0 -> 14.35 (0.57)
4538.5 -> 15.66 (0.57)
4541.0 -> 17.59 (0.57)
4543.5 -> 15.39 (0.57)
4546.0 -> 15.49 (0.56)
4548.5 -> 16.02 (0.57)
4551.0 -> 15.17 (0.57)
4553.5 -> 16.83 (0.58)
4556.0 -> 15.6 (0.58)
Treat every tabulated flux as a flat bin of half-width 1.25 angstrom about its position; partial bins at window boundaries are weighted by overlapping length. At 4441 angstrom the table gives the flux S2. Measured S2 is 16.41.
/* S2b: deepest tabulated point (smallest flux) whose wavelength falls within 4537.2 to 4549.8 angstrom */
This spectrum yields 15.39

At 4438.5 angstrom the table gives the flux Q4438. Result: 13.78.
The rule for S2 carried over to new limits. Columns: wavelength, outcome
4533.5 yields 16.39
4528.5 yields 14.18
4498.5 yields 14.78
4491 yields 14.79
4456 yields 13.99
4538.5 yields 15.66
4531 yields 13.47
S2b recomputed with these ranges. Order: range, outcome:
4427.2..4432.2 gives 12.68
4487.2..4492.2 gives 14.79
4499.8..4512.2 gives 15.56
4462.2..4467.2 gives 12.95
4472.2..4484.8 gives 14.59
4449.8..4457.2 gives 13.99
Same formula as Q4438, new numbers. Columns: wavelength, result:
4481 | 15.91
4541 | 17.59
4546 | 15.49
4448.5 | 13.97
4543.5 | 15.39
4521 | 14.72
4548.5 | 16.02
